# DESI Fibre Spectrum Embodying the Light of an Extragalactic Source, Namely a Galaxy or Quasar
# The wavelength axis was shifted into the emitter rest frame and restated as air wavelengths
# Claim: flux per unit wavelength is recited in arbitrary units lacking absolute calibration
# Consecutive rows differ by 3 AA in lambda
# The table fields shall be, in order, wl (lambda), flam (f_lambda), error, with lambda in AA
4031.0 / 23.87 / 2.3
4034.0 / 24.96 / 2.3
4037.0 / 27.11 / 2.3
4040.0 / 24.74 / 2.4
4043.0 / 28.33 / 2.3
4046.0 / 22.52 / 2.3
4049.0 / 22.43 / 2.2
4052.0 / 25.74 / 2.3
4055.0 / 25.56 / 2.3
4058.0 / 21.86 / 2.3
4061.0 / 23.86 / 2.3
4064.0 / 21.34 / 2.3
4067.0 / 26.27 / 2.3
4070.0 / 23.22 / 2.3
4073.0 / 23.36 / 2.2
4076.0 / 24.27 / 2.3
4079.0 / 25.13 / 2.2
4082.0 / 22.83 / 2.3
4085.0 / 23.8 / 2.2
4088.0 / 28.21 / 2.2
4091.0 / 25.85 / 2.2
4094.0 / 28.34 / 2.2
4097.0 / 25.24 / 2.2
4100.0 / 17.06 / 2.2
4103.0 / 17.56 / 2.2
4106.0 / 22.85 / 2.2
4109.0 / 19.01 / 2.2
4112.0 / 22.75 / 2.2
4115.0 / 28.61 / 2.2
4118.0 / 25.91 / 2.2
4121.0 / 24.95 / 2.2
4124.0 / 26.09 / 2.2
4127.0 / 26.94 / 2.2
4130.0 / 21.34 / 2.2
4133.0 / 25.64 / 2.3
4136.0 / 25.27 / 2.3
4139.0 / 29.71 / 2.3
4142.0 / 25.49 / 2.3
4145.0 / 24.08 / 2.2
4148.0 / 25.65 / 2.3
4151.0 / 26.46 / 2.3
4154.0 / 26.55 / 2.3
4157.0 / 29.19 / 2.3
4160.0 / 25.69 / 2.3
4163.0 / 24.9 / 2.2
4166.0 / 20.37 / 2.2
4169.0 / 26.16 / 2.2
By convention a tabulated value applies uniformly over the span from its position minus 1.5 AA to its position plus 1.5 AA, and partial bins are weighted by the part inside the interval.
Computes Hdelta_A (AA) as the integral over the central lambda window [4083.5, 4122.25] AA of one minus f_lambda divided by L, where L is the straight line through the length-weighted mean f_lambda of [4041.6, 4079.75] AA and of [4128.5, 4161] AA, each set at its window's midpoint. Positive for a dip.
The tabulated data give 1.8 AA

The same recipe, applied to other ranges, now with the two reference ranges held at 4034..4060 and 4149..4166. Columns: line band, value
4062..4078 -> 0.82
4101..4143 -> 2.09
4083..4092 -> -0.20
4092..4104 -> 1.39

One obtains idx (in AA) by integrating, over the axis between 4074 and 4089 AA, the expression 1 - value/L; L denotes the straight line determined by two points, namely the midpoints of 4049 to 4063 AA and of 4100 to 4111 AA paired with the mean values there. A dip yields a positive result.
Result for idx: -2.1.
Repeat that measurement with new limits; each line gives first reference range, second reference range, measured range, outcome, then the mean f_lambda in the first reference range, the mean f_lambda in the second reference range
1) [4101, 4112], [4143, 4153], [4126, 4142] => -1.4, 20.1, 25.5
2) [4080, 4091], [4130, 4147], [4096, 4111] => 3.0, 25.1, 25.6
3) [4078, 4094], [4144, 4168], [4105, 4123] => 0.9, 25.5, 25.4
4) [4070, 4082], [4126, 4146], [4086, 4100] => -0.8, 23.9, 25.5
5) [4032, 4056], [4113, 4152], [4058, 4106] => 3.3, 25.1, 25.8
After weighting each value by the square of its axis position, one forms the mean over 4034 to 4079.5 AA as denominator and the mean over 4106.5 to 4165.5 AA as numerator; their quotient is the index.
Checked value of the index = 1.08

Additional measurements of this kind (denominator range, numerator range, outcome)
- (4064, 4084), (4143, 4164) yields 1.13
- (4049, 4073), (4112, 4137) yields 1.10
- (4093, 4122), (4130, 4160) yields 1.15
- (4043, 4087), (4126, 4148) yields 1.10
